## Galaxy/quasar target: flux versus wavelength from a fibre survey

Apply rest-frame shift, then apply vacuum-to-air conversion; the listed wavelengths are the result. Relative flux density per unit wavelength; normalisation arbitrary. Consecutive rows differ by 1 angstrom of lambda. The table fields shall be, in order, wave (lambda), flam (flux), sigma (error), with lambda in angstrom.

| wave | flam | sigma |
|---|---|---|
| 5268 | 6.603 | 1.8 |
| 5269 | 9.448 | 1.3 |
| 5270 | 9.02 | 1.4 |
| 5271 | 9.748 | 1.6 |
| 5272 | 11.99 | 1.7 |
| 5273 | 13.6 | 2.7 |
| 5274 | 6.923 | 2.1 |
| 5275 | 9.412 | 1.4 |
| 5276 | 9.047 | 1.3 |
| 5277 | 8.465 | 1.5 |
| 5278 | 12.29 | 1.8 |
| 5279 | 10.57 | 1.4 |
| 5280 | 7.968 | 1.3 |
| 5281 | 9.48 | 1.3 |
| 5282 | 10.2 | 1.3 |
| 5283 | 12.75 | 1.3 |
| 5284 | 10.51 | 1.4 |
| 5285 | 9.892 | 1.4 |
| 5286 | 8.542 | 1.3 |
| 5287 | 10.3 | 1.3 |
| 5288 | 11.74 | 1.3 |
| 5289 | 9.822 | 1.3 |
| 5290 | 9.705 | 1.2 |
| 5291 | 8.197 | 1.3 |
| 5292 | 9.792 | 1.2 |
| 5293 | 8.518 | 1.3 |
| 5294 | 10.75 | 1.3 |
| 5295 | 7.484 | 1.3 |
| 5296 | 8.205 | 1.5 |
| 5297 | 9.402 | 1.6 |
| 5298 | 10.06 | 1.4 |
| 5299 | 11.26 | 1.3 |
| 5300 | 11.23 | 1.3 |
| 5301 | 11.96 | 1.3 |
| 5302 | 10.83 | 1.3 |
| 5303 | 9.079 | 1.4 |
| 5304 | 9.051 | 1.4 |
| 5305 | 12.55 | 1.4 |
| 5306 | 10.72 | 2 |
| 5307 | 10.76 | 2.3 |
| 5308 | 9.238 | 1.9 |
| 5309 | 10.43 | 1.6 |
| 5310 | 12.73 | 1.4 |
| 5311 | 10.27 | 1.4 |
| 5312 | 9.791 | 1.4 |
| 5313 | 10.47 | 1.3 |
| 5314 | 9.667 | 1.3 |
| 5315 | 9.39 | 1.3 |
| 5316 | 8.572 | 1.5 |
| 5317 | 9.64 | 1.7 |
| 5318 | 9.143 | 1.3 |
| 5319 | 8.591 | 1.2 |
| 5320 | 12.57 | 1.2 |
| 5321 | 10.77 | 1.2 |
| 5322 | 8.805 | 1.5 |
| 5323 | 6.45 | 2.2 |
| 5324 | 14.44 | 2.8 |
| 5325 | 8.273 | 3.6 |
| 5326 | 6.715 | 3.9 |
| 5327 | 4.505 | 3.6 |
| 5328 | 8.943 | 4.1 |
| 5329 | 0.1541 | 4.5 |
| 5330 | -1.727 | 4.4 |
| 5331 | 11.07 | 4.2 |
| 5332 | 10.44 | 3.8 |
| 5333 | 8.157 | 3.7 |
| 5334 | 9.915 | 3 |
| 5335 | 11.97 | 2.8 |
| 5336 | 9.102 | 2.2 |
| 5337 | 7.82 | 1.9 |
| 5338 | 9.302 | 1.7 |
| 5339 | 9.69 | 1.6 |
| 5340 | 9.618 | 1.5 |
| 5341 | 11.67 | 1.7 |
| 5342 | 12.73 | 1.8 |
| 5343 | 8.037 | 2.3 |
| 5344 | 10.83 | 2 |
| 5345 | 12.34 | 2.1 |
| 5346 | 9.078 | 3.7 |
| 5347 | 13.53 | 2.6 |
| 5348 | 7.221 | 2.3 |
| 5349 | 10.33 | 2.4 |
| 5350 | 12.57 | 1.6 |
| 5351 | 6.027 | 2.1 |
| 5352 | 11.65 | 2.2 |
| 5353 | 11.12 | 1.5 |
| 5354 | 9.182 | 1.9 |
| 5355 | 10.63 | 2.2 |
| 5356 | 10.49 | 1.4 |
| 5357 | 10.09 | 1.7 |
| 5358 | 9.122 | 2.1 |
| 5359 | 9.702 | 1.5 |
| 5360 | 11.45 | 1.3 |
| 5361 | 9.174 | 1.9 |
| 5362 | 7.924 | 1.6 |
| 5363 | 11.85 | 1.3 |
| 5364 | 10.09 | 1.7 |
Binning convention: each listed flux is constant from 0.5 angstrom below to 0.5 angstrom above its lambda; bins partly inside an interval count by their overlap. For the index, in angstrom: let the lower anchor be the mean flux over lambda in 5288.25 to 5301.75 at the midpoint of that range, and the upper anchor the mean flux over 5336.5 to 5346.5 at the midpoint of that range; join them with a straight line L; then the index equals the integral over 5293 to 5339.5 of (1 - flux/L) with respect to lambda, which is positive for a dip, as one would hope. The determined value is 2.87 angstrom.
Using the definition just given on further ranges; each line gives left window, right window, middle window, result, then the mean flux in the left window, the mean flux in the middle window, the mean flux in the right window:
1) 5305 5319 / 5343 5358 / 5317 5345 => 3.5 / 10.1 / 8.89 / 10.2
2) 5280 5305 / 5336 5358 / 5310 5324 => 0.3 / 9.96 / 9.84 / 10.1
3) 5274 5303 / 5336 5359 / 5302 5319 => -0.2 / 9.88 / 10.1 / 10.1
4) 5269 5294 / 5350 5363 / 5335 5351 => -0.4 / 9.94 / 10.2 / 9.91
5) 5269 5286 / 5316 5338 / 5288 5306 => -1.1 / 10.1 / 9.95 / 8.39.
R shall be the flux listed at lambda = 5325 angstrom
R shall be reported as 8.273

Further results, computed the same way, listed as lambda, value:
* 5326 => 6.715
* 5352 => 11.65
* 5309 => 10.43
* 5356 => 10.49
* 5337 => 7.82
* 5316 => 8.572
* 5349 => 10.33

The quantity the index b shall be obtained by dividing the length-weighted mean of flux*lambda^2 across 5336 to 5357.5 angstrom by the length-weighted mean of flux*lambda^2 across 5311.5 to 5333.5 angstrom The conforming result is 1.22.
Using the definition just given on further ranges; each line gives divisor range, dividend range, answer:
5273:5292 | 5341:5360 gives 1.07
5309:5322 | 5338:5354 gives 1.04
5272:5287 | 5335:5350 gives 1.04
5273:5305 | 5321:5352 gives 0.93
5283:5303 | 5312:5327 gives 0.95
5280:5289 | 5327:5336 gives 0.72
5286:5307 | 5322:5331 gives 0.65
